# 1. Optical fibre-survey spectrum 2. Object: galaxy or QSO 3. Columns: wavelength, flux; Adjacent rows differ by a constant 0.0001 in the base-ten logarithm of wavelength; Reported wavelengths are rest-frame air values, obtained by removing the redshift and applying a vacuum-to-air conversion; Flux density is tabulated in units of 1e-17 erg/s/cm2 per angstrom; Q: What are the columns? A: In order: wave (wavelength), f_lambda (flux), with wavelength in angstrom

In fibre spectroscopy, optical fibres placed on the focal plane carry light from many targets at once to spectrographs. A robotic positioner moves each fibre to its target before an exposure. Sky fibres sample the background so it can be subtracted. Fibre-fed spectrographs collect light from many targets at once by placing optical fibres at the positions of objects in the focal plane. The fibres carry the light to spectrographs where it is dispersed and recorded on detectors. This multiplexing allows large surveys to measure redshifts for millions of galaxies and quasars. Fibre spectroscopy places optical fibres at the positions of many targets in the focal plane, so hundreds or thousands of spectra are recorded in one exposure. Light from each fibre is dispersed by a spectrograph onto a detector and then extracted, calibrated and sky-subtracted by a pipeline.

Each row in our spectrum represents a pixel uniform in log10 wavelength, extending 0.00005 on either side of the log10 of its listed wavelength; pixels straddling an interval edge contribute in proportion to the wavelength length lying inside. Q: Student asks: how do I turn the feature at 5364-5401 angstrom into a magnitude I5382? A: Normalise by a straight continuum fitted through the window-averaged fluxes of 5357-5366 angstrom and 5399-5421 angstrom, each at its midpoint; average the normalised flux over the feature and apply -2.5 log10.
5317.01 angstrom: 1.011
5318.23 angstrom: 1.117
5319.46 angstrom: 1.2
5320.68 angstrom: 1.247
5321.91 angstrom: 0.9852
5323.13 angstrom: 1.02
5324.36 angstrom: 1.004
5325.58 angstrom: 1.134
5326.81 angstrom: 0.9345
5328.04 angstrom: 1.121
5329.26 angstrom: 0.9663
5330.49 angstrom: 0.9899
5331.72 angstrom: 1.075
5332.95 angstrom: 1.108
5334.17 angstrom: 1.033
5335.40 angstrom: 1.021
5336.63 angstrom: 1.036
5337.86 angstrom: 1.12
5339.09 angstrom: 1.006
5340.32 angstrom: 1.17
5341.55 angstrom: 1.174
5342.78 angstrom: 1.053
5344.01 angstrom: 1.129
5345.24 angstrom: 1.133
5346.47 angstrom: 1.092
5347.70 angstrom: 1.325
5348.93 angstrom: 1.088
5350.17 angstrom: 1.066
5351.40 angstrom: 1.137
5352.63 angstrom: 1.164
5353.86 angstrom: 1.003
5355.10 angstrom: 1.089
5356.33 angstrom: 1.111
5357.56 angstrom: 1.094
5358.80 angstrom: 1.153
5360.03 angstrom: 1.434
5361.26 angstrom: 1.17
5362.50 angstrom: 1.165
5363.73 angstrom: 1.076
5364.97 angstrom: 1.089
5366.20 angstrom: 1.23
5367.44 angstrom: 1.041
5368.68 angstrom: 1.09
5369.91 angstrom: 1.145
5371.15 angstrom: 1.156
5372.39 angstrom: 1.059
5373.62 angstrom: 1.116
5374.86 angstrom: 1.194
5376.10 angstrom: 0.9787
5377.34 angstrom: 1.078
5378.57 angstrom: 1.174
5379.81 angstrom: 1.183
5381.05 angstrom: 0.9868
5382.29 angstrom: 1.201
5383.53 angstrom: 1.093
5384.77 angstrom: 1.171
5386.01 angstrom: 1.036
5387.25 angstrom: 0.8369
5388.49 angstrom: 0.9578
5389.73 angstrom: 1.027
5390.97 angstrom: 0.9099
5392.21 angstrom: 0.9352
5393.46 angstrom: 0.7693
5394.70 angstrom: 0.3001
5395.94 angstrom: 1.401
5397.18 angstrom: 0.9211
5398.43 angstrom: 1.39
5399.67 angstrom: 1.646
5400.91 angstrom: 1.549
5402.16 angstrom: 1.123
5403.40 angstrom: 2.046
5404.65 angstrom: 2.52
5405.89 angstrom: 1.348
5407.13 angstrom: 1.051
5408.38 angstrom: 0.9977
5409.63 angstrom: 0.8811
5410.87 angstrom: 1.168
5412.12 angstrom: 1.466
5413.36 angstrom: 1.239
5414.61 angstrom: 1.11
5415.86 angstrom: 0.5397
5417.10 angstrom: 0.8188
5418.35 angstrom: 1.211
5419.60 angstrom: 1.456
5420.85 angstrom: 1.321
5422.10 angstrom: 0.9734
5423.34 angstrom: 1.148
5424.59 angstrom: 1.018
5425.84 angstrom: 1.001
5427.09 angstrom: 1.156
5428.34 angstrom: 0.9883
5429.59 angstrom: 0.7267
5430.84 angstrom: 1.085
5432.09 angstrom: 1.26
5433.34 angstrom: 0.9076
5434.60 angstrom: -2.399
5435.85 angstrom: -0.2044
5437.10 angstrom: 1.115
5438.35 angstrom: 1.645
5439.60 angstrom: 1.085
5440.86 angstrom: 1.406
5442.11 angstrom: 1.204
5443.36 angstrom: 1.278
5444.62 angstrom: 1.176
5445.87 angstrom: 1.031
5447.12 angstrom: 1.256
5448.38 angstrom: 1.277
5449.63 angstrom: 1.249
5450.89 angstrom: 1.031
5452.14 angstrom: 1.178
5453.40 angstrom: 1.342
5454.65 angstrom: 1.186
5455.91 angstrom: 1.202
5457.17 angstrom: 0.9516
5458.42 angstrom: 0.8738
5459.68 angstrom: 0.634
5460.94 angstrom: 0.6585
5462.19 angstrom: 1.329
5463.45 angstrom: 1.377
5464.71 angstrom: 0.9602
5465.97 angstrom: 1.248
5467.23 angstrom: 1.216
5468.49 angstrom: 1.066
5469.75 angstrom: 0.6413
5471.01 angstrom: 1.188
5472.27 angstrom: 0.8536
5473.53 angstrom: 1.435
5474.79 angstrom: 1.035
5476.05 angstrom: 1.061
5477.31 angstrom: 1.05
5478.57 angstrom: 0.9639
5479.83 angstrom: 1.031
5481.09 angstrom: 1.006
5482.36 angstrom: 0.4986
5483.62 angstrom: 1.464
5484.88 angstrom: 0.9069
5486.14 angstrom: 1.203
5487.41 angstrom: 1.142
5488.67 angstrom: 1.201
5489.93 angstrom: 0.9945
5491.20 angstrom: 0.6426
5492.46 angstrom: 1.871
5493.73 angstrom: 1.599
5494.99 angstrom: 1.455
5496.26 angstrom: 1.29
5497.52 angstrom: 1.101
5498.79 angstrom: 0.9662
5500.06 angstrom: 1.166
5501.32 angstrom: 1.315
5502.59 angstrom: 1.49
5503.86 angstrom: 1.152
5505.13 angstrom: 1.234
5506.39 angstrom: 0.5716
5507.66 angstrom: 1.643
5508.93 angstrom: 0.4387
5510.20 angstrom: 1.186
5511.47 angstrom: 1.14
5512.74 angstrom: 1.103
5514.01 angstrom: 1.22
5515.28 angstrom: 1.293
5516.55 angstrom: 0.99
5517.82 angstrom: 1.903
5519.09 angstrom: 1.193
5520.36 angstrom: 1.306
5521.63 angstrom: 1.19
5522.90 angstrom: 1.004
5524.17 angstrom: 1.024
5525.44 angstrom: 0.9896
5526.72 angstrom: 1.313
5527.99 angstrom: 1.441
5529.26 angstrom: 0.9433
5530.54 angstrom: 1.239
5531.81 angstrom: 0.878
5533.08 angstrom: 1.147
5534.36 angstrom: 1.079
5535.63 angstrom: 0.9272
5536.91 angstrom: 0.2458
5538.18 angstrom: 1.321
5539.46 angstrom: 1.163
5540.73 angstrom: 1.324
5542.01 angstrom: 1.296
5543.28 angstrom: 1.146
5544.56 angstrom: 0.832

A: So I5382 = 0.14 mag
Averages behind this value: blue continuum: 1.17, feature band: 1.08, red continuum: 1.3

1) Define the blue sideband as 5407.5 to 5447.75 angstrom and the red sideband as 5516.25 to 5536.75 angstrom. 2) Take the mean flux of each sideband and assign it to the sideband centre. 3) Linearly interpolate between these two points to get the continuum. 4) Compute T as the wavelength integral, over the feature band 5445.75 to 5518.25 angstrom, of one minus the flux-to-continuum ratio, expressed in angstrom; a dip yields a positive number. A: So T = -4.3 angstrom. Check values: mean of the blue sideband 0.971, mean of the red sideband 1.14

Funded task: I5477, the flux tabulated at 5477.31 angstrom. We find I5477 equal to 1.05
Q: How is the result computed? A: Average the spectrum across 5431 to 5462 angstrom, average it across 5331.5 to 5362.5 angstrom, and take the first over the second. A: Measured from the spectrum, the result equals 0.84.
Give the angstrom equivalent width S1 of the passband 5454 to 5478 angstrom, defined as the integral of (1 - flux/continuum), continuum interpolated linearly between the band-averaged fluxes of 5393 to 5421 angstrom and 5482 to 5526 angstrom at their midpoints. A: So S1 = 2.9 angstrom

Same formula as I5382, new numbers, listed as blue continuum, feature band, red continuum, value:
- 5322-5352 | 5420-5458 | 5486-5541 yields 0.14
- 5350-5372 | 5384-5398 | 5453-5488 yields 0.18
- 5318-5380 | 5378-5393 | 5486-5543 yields 0.08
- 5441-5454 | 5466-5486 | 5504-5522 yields 0.15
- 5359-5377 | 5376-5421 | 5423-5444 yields -0.17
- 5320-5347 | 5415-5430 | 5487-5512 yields 0.09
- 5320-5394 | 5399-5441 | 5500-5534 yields 0.05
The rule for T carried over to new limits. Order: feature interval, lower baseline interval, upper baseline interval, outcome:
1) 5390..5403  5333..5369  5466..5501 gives 0.1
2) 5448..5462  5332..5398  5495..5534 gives 0.9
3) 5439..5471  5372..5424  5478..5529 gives 1.2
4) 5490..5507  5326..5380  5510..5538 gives -1.3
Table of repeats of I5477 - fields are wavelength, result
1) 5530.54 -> 1.239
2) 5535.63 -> 0.9272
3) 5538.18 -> 1.321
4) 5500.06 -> 1.166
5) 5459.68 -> 0.634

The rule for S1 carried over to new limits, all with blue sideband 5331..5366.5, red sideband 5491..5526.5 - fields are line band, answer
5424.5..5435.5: 5.3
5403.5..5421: -1.4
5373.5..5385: 0.2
